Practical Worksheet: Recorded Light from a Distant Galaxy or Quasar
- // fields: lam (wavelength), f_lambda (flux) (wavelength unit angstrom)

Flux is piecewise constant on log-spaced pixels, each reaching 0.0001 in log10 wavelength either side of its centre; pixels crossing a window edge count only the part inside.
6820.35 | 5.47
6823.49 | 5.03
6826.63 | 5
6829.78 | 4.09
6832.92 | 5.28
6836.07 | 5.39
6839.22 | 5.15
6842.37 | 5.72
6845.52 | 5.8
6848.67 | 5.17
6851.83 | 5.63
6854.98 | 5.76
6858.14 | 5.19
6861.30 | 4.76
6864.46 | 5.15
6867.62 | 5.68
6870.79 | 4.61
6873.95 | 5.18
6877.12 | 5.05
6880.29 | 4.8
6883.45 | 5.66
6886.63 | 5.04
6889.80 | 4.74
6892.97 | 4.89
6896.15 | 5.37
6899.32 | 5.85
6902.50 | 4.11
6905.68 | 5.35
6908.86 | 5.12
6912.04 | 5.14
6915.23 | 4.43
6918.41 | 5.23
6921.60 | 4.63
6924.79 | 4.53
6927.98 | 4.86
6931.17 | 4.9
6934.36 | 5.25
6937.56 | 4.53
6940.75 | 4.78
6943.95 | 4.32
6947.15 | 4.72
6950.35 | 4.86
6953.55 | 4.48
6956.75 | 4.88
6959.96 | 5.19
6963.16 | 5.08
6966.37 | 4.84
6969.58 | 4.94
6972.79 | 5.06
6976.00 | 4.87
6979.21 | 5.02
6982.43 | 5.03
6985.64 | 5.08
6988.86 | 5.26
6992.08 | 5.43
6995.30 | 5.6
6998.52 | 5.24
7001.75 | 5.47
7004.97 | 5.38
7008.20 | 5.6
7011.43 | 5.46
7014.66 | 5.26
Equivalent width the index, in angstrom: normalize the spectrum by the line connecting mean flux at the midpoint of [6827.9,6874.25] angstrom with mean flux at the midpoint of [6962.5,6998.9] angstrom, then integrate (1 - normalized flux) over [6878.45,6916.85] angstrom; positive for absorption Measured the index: 1.13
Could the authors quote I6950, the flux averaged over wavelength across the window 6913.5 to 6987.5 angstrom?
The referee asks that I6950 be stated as 4.85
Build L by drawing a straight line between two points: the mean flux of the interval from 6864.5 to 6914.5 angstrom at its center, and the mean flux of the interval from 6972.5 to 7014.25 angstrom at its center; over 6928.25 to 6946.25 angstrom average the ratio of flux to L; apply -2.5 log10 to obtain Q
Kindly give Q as 0.091 mag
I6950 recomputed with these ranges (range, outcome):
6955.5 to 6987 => 5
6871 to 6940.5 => 4.97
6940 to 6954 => 4.63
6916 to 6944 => 4.8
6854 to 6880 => 5.14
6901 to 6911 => 4.88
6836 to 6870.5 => 5.37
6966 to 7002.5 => 5.16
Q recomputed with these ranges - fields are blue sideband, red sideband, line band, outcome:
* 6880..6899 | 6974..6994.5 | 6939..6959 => 0.100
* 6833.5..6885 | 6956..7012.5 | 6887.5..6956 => 0.082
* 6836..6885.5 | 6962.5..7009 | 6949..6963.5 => 0.070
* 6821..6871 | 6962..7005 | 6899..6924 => 0.059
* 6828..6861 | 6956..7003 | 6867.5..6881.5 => 0.054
